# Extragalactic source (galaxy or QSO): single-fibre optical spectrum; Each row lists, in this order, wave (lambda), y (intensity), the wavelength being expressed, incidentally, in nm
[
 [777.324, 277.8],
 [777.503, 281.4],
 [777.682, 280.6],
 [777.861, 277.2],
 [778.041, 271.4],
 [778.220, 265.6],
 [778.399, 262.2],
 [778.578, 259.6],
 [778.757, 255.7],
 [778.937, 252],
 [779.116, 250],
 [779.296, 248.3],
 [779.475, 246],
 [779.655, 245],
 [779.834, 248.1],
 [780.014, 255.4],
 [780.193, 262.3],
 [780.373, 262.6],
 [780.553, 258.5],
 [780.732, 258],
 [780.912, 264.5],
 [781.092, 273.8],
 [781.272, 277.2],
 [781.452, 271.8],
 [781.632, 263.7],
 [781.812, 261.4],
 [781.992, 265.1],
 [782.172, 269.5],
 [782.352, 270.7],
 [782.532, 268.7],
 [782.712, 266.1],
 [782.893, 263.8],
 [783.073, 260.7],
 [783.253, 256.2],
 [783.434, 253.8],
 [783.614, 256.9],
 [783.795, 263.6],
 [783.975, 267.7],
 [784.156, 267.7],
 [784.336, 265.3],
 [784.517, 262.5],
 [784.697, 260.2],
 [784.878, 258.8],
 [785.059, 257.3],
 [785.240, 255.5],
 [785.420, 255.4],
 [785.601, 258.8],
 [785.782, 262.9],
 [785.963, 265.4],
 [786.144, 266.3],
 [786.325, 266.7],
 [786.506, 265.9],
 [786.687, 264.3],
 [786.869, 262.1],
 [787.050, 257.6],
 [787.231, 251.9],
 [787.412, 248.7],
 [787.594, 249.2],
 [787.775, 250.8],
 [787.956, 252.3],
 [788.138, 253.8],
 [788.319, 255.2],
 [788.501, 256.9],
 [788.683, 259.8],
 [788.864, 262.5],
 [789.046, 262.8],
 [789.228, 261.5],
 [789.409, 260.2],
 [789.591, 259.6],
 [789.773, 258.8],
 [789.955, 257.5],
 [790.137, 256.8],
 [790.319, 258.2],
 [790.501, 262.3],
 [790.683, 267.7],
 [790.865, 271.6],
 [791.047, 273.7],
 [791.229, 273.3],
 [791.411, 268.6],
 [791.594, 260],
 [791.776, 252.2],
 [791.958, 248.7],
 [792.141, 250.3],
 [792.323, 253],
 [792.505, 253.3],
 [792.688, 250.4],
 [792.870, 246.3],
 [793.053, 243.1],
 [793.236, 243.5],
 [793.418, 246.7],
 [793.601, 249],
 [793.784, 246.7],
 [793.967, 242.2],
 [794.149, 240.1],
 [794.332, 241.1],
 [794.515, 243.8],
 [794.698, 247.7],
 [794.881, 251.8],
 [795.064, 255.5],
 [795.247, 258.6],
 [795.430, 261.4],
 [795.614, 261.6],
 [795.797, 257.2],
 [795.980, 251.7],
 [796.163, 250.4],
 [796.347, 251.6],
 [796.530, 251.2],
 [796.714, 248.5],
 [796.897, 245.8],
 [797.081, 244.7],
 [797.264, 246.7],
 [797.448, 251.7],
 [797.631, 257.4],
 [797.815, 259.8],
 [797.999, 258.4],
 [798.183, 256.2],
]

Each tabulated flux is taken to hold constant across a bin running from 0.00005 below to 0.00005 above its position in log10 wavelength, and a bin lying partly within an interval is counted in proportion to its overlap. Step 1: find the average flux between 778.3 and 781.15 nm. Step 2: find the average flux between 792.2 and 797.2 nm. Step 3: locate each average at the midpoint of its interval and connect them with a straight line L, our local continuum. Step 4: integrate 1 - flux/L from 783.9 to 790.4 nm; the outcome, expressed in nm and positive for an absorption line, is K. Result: -0.16 nm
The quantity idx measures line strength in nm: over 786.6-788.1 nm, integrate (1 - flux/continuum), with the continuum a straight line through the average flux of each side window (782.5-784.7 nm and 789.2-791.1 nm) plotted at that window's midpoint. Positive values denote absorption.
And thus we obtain 0.05 nm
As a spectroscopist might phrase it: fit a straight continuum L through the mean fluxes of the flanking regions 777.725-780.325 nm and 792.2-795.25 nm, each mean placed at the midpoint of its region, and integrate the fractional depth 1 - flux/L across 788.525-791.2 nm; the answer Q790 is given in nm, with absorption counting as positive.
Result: -0.13 nm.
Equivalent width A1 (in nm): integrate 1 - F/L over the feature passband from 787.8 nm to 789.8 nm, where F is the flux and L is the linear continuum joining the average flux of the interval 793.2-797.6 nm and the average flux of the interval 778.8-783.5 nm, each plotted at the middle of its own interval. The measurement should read -0.03 nm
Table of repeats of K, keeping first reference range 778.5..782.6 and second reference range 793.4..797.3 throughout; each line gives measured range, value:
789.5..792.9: -0.09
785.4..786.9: -0.04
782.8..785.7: -0.03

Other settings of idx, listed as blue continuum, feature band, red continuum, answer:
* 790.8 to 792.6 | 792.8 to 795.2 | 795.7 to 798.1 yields 0.10 nm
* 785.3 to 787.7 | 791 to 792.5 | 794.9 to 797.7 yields -0.02 nm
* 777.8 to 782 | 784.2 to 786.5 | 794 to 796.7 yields -0.04 nm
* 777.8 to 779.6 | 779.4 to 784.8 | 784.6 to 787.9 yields -0.08 nm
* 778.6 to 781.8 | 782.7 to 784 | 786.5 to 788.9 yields -0.02 nm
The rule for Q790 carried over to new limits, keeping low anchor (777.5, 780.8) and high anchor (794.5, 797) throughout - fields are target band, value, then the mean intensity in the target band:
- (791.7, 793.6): 0.04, 249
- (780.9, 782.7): -0.07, 269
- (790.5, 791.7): -0.06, 268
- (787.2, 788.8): 0.02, 253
